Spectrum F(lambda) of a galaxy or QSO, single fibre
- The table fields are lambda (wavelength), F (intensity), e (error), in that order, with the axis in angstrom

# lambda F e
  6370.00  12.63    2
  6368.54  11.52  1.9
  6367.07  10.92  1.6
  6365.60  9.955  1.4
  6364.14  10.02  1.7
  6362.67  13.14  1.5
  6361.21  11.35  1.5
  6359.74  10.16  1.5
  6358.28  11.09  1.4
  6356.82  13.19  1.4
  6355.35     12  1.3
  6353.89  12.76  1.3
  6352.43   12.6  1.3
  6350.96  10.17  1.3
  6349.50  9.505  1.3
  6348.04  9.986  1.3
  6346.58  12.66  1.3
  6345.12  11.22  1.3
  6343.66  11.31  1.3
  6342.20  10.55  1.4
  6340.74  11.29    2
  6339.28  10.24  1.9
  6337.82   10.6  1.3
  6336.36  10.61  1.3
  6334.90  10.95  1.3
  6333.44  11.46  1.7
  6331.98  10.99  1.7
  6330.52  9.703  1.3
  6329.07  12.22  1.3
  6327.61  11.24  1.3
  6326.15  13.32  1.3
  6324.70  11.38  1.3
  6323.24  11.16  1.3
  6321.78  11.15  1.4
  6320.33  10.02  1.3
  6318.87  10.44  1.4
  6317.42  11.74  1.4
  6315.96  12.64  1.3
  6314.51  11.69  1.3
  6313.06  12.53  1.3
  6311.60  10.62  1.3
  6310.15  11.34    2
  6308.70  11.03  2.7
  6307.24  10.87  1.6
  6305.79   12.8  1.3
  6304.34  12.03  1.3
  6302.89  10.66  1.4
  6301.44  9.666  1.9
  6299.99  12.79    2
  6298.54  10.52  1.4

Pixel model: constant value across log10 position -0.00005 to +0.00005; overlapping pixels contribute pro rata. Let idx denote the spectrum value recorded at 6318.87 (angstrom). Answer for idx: 10.44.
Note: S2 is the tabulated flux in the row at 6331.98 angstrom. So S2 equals 10.99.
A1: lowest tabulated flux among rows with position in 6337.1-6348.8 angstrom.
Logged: 9.986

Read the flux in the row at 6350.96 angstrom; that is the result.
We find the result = 10.17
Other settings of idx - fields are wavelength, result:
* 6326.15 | 13.32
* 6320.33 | 10.02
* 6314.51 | 11.69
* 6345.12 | 11.22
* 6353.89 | 12.76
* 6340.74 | 11.29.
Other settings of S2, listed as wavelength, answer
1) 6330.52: 9.703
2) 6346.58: 12.66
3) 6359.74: 10.16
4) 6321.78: 11.15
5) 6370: 12.63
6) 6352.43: 12.6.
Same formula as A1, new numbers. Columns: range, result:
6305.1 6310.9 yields 10.87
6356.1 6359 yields 11.09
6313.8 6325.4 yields 10.02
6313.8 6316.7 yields 11.69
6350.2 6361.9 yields 10.16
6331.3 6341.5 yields 10.24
